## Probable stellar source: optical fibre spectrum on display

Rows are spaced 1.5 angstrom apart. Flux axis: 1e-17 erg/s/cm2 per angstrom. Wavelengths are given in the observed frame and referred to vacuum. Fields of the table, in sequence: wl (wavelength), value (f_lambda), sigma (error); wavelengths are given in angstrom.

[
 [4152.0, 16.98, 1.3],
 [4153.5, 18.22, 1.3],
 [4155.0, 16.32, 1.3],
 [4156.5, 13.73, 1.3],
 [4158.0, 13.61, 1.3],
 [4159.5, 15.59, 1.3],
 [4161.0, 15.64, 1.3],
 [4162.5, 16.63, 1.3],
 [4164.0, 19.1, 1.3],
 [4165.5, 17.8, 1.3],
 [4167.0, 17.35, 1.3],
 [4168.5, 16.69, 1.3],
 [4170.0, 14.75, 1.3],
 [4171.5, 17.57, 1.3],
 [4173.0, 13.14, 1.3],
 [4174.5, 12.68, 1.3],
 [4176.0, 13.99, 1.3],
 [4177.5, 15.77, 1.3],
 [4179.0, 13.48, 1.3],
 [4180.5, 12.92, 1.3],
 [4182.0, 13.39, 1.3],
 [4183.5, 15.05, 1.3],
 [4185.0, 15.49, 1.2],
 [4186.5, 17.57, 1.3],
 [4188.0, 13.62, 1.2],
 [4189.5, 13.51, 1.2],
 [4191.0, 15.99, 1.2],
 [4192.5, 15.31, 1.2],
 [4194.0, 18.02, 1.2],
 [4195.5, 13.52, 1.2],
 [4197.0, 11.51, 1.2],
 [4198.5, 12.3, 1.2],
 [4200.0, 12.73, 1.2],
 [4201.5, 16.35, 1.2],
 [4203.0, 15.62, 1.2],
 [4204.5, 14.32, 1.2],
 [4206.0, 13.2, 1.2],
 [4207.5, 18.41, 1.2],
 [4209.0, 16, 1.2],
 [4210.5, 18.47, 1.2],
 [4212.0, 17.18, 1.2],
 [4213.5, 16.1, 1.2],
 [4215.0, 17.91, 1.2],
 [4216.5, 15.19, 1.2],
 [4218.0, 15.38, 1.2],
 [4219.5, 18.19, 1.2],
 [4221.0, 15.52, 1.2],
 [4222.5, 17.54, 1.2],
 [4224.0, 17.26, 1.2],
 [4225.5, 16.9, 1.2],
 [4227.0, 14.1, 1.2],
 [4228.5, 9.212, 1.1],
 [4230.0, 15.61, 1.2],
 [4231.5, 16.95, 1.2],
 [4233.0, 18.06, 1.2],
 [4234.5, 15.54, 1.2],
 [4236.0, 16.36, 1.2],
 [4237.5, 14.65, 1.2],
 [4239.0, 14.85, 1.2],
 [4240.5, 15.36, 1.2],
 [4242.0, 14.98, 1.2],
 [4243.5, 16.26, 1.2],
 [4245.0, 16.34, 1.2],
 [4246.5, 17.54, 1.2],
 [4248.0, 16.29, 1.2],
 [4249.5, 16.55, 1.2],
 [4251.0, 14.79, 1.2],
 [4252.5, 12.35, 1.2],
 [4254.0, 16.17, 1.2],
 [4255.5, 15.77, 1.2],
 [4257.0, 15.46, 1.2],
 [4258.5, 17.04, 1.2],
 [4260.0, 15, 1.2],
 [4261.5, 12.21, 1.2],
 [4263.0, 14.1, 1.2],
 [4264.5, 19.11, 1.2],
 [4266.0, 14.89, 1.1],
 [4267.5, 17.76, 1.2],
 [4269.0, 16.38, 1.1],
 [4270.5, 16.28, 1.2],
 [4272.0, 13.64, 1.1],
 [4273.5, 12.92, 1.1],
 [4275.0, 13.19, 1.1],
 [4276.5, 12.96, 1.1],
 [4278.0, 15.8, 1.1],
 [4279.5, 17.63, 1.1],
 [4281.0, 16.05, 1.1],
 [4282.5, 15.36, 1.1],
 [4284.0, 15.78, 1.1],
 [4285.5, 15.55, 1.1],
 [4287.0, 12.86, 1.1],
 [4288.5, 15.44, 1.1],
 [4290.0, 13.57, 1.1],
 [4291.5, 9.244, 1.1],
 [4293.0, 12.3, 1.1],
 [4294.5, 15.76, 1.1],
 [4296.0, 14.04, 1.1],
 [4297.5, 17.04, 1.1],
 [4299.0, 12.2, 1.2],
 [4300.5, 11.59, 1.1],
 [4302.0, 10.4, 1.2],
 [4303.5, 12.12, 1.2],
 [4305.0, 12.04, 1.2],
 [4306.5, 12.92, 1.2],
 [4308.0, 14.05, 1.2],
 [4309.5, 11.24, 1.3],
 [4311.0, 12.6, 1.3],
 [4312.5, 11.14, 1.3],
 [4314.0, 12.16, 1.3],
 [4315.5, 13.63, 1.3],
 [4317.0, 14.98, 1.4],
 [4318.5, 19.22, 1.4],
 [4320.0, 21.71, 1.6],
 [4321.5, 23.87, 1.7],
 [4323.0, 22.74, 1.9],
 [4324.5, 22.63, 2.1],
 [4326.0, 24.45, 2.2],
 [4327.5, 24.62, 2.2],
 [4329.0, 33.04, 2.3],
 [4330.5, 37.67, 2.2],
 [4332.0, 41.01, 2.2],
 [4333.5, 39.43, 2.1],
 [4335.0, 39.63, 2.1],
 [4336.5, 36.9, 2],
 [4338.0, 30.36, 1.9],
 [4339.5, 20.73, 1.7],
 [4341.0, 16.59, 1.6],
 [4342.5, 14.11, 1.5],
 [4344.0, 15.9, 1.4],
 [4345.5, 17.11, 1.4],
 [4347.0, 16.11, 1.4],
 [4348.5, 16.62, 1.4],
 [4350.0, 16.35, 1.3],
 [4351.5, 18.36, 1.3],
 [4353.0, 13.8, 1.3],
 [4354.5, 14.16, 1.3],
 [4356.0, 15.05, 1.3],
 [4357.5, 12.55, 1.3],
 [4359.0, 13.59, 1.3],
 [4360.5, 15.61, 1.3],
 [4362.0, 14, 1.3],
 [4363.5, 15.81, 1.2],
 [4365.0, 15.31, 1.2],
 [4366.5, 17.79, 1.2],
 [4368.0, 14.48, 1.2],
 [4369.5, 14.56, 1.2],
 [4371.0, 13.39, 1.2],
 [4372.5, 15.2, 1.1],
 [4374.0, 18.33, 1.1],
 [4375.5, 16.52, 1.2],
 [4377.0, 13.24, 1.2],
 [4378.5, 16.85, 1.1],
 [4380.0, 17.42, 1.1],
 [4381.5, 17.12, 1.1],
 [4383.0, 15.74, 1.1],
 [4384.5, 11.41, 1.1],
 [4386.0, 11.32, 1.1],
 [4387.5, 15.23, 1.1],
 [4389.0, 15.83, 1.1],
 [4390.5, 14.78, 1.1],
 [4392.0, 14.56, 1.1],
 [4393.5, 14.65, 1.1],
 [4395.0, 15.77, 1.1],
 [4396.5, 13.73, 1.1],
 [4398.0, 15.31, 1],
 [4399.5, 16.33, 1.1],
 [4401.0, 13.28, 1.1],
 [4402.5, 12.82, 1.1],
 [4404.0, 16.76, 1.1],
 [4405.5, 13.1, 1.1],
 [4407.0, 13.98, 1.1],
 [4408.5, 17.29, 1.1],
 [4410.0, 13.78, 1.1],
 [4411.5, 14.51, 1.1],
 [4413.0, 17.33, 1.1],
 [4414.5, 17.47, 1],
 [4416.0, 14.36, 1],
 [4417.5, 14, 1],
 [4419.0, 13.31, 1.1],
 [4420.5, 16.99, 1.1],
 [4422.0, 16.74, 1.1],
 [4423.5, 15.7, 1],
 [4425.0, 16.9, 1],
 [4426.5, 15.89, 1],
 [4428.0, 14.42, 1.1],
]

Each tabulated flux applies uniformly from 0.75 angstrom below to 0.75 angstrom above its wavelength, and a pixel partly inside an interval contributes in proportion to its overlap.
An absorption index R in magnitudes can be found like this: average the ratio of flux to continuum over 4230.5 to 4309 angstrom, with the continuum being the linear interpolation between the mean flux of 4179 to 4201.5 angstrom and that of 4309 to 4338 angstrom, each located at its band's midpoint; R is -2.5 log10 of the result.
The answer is 0.34 mag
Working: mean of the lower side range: 14.4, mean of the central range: 14.8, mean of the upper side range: 24.6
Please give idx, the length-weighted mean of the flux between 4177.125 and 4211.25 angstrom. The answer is 14.9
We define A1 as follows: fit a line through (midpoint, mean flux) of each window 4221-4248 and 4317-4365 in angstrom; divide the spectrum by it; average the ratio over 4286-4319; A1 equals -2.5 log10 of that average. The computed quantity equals 0.43 mag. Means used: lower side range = 15.7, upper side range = 21.8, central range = 13.2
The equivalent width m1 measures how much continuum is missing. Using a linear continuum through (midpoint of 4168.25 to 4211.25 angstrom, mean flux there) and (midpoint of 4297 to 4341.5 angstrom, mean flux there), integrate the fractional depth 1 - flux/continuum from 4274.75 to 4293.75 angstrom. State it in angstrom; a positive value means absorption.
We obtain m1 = 5.0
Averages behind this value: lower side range 14.9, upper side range 21.1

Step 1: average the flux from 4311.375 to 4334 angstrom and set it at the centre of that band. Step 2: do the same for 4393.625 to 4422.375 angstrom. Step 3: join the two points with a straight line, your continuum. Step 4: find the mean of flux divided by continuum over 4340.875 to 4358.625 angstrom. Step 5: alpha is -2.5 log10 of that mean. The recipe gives 0.33 mag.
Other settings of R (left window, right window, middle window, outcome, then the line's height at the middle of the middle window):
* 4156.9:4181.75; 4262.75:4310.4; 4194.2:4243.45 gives -0.05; 14.9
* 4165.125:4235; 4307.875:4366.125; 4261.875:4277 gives 0.18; 17.9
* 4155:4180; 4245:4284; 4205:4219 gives -0.07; 15.5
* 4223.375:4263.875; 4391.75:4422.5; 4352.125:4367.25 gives 0.03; 15.1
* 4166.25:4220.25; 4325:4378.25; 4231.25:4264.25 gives 0.09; 17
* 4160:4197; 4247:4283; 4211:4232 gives -0.04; 15.3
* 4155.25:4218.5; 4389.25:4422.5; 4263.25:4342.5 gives -0.21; 15.2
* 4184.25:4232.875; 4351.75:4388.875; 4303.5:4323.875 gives -0.02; 15.2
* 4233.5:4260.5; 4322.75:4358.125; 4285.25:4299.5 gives 0.37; 19.4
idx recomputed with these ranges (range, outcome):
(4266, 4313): 13.9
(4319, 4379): 20.5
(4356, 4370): 14.9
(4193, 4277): 15.5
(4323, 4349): 26.3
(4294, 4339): 20.9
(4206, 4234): 16.2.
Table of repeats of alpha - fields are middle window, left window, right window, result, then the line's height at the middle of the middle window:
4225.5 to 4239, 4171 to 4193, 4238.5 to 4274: 0.01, 15.2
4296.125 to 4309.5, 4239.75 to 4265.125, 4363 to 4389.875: 0.21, 15.5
